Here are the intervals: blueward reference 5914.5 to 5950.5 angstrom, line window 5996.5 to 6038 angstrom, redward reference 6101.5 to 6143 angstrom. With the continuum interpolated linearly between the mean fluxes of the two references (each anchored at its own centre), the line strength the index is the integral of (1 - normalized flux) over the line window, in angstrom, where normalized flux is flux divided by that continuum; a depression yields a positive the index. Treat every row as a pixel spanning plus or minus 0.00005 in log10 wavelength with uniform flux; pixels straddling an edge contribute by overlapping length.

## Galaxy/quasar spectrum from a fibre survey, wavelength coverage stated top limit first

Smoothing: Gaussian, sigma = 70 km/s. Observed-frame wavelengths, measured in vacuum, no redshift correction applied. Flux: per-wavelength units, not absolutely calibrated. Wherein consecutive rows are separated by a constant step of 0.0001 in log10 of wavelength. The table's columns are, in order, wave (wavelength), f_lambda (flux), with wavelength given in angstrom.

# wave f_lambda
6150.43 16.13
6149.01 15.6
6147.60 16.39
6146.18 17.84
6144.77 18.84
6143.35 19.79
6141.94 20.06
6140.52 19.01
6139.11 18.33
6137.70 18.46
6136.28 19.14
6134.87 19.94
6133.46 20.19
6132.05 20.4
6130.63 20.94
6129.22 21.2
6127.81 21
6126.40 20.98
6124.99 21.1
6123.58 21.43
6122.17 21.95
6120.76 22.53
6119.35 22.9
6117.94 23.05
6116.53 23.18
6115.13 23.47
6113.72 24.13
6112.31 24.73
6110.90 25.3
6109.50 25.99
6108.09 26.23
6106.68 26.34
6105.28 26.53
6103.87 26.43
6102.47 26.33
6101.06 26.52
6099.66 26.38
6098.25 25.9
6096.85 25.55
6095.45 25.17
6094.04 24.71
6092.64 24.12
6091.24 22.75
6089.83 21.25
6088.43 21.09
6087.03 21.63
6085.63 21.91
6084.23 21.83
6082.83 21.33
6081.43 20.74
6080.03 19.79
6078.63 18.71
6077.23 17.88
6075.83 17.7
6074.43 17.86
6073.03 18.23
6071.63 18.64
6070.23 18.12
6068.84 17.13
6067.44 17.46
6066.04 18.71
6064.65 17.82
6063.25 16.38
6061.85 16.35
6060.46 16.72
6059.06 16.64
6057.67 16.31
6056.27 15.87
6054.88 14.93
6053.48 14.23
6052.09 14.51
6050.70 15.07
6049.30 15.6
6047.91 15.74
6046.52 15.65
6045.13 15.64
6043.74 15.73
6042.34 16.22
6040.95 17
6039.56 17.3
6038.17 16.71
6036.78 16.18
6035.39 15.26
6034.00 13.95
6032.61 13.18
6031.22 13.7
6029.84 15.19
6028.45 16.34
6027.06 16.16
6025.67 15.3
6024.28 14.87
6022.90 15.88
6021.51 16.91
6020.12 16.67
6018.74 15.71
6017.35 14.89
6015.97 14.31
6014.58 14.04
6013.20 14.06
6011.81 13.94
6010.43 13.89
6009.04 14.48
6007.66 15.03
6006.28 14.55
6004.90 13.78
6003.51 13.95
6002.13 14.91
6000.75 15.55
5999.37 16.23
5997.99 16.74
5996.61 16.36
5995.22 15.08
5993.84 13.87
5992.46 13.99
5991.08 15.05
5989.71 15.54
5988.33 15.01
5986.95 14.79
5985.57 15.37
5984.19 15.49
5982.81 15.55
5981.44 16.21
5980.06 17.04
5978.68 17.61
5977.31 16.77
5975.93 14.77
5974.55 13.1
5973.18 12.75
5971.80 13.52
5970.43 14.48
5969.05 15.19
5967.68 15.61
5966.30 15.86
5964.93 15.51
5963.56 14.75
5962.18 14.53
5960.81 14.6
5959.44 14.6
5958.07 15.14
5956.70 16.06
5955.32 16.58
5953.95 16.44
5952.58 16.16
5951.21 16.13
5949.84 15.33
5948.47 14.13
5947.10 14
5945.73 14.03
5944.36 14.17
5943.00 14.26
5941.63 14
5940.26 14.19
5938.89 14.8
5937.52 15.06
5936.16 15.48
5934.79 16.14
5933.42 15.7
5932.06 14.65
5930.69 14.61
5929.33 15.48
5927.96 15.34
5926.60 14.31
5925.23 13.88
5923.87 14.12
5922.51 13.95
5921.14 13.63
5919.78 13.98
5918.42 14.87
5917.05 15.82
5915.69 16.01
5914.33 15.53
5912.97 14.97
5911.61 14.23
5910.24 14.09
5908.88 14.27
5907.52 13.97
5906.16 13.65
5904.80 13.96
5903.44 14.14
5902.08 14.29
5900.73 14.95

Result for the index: 7.0 angstrom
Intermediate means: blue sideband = 14.7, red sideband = 22.5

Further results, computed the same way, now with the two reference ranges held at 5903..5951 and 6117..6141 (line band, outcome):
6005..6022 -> 2.41 angstrom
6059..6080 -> 1.37 angstrom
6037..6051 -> 1.60 angstrom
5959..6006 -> 3.39 angstrom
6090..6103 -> -3.48 angstrom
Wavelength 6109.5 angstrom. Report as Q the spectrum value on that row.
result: 25.99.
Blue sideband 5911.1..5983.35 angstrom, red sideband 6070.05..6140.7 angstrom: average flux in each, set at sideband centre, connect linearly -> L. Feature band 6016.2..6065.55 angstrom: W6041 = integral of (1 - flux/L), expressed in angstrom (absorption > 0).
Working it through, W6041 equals 9.03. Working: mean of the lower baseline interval 15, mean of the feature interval 15.7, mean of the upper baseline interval 22.2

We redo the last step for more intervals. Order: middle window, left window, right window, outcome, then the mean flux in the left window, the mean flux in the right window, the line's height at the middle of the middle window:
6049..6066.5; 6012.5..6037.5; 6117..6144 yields 0.84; 15.1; 20.7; 16.9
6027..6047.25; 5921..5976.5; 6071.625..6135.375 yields 3.84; 14.8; 22.6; 19.2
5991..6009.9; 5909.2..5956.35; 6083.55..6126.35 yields 3.58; 14.9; 24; 18.5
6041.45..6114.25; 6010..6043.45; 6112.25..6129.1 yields -3.29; 15.3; 22.4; 19.2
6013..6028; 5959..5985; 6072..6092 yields 1.70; 15.2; 20.2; 17.4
